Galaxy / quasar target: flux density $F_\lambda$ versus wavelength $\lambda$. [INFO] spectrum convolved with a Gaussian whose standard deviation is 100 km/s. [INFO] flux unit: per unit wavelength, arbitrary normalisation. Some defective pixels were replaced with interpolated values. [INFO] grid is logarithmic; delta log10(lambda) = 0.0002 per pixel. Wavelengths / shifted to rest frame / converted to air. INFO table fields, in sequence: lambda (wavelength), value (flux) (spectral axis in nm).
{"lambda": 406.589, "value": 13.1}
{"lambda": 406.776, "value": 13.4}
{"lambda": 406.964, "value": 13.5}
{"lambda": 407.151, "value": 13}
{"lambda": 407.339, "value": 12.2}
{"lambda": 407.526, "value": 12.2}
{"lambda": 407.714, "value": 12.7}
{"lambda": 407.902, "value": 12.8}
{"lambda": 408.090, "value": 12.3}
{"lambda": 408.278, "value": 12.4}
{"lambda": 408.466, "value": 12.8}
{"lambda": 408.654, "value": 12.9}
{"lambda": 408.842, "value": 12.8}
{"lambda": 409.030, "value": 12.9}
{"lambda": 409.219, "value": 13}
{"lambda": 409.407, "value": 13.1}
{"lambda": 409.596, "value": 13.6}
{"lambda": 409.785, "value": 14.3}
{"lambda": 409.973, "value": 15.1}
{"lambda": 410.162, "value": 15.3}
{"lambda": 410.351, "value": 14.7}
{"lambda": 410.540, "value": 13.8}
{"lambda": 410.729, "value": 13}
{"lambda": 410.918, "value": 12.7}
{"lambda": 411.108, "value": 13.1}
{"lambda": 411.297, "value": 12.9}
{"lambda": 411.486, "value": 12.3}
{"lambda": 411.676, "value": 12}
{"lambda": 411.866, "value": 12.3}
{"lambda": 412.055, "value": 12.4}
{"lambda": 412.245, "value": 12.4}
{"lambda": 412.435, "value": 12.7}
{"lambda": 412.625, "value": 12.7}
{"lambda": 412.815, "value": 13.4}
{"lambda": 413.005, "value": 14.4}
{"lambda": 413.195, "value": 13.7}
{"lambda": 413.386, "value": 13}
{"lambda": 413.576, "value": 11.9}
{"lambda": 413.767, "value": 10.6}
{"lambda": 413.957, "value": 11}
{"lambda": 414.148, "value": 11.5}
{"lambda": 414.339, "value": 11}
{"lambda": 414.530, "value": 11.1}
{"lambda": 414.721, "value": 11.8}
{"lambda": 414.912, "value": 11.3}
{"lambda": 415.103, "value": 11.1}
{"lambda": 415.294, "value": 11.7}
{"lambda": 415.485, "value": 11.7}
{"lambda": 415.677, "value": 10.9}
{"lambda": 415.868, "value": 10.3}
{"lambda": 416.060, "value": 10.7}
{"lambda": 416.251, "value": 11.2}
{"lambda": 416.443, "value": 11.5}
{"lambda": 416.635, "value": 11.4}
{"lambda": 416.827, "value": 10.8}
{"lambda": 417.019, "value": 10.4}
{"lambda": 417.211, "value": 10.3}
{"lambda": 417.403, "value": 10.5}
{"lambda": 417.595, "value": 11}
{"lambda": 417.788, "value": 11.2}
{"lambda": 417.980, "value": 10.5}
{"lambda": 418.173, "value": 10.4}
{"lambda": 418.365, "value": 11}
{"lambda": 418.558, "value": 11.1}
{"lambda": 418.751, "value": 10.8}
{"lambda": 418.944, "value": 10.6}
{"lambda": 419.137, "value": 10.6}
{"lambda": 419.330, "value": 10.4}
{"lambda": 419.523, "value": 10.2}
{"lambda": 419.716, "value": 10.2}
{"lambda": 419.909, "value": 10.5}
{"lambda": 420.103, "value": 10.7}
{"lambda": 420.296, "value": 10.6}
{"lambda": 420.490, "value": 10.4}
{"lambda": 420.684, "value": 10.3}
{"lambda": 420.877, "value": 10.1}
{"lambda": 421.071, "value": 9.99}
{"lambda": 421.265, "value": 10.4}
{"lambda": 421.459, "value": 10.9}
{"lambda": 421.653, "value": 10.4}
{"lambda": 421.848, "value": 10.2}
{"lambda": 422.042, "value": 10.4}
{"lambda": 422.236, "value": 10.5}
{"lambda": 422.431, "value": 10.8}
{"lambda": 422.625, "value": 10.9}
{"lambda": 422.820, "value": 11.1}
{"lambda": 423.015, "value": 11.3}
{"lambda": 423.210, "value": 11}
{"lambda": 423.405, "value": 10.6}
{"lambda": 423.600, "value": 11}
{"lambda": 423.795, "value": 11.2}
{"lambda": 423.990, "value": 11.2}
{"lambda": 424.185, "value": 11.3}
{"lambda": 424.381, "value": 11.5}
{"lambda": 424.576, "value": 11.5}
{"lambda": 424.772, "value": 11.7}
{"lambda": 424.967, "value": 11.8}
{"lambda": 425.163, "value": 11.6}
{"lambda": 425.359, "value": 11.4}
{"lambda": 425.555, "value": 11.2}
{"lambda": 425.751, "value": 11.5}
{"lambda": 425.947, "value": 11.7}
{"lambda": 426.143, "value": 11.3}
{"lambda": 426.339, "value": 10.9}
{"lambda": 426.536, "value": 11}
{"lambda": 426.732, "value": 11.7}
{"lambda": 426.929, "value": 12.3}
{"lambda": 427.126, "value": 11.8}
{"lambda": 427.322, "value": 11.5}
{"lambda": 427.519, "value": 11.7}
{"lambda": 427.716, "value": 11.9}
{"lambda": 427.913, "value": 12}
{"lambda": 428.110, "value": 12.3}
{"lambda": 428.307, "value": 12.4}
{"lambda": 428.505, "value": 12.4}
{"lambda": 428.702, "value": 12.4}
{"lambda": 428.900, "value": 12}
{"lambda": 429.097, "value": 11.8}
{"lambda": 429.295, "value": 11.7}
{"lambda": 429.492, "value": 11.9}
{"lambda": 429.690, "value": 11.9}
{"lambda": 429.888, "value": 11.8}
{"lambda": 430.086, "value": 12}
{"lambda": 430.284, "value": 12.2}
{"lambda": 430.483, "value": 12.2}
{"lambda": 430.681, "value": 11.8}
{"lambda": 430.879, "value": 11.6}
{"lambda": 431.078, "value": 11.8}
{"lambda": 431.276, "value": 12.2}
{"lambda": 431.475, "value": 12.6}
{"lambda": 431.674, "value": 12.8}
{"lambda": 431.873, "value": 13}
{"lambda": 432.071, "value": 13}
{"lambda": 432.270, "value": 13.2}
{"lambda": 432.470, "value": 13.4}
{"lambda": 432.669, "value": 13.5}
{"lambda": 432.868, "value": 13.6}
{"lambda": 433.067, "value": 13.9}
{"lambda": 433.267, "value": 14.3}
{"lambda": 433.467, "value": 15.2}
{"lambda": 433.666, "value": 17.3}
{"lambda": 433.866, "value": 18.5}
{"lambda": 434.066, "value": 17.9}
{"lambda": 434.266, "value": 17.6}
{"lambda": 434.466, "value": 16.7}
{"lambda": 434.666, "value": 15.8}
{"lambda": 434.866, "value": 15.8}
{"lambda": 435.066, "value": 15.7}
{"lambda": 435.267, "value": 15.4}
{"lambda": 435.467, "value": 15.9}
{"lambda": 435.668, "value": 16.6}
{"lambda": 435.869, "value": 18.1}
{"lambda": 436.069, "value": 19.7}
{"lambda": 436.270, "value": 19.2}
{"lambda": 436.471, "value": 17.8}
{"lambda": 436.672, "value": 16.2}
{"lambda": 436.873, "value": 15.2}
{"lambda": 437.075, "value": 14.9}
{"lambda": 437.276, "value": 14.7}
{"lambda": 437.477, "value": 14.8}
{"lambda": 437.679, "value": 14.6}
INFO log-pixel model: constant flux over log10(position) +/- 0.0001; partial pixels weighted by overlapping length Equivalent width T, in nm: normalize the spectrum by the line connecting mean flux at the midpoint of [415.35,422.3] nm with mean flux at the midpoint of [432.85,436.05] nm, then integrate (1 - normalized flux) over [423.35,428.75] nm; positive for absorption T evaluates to 0.67 nm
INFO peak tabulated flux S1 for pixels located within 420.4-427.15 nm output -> 12.3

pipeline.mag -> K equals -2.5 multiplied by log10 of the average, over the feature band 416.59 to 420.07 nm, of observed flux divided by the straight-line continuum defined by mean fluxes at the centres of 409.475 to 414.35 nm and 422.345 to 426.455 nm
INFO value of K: 0.137 mag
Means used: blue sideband 12.9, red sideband 11.3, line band 10.7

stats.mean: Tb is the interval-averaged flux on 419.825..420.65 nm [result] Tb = 10.5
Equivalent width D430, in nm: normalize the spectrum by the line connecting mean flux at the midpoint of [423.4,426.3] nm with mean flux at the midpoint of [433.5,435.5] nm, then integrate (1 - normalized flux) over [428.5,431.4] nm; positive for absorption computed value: 0.45 nm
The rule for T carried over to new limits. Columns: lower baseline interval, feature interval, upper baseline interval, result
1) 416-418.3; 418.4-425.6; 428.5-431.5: 0.29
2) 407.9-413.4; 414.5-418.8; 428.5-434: 0.70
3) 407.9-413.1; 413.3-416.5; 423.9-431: 0.37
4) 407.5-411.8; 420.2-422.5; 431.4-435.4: 0.60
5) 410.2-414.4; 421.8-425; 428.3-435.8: 0.54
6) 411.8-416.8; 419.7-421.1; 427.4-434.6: 0.22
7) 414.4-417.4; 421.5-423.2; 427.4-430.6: 0.12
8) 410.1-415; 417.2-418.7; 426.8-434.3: 0.23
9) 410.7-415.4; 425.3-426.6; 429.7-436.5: 0.24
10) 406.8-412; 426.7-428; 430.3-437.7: 0.24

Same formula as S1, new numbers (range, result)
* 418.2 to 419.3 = 11.1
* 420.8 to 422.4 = 10.9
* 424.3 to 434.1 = 18.5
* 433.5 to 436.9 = 19.7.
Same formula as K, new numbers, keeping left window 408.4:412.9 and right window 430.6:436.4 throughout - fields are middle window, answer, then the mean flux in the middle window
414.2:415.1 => 0.195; 11.3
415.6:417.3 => 0.251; 10.8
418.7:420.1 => 0.307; 10.5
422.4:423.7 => 0.281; 11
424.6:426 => 0.239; 11.5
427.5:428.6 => 0.202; 12.1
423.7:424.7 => 0.251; 11.3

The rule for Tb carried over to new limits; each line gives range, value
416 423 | 10.6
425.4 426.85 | 11.3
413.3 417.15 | 11.2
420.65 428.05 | 11.2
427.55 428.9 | 12.2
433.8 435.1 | 16.9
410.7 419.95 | 11.5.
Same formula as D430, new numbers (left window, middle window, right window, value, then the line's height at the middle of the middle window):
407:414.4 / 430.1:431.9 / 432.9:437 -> 0.425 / 16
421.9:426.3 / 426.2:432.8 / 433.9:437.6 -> 0.733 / 13.7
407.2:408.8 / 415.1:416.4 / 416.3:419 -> 0.008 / 11.2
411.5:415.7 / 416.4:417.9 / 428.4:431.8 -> 0.148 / 12.1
